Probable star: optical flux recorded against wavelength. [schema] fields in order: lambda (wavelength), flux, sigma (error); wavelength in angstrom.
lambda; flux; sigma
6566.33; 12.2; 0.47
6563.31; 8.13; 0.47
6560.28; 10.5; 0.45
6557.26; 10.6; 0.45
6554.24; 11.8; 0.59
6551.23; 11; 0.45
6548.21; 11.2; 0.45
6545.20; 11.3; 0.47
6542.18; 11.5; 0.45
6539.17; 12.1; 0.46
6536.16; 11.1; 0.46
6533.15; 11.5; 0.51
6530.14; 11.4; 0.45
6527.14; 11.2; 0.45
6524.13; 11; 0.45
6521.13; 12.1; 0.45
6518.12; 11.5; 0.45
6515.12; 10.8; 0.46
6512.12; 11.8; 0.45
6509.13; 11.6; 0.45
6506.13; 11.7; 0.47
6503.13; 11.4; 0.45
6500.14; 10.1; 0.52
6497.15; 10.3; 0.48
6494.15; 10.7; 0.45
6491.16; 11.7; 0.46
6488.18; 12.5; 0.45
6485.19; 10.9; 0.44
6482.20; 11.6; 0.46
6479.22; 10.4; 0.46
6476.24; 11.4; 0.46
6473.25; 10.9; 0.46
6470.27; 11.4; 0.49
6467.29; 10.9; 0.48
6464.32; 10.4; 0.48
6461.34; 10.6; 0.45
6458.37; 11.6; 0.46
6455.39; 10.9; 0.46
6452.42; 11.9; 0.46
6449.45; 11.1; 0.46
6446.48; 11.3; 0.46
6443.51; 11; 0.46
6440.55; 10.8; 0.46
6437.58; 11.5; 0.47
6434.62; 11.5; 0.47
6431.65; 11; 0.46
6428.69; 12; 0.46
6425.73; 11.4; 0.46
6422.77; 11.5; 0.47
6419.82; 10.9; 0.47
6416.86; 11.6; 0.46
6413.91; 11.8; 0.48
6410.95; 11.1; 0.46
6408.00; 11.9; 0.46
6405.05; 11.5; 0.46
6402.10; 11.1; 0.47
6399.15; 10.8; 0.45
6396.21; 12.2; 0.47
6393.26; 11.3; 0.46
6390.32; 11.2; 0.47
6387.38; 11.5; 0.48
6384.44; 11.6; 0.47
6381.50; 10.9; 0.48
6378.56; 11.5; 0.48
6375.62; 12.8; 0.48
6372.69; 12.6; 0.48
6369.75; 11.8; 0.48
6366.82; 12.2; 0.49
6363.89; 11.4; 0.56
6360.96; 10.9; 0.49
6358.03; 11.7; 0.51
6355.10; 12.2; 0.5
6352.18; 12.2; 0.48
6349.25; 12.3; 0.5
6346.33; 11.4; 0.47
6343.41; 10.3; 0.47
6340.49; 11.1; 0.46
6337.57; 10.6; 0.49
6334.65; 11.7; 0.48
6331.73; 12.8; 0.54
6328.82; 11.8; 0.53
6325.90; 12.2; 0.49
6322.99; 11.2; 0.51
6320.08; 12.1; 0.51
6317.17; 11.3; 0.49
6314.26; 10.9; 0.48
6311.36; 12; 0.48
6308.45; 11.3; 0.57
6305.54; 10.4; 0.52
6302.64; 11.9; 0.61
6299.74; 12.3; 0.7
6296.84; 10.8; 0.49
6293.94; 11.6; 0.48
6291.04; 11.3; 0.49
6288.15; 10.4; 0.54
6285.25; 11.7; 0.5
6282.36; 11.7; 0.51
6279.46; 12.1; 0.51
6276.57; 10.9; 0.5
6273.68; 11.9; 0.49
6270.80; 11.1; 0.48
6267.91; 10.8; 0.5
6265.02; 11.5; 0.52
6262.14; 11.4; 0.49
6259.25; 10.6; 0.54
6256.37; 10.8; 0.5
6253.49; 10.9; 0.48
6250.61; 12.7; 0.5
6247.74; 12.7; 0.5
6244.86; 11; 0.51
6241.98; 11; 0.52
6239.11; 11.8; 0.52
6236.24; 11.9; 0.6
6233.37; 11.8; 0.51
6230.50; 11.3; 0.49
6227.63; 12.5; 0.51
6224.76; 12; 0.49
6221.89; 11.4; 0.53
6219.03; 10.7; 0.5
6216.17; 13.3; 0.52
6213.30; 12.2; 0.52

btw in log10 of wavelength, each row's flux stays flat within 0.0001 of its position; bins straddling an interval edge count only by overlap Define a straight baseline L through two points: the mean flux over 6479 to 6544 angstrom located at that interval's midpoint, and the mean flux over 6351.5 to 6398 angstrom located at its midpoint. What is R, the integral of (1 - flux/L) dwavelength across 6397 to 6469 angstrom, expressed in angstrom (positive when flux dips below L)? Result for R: 1.9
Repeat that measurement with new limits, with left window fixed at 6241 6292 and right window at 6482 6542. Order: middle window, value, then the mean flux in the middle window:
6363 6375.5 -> -0.83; 12.1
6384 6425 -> -0.25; 11.4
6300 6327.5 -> -0.37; 11.5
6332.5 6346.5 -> 0.35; 11.1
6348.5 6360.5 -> -0.66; 12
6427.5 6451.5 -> 0.15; 11.3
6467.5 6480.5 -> 0.38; 11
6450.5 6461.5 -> 0.03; 11.3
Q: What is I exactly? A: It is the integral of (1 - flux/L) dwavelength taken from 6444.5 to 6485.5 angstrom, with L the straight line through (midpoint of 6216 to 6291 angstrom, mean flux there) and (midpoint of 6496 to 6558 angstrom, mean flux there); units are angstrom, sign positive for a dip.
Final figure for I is 0.9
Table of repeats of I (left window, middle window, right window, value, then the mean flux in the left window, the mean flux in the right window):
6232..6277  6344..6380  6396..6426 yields -1.46 angstrom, 11.4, 11.4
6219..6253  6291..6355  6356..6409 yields 0.69 angstrom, 11.8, 11.6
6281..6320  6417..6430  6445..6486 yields -0.34 angstrom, 11.4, 11.1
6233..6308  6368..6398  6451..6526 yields -1.13 angstrom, 11.4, 11.2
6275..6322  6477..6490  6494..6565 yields -0.23 angstrom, 11.4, 11.1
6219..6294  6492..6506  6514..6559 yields 0.71 angstrom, 11.5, 11.3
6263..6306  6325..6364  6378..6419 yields -0.72 angstrom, 11.4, 11.4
